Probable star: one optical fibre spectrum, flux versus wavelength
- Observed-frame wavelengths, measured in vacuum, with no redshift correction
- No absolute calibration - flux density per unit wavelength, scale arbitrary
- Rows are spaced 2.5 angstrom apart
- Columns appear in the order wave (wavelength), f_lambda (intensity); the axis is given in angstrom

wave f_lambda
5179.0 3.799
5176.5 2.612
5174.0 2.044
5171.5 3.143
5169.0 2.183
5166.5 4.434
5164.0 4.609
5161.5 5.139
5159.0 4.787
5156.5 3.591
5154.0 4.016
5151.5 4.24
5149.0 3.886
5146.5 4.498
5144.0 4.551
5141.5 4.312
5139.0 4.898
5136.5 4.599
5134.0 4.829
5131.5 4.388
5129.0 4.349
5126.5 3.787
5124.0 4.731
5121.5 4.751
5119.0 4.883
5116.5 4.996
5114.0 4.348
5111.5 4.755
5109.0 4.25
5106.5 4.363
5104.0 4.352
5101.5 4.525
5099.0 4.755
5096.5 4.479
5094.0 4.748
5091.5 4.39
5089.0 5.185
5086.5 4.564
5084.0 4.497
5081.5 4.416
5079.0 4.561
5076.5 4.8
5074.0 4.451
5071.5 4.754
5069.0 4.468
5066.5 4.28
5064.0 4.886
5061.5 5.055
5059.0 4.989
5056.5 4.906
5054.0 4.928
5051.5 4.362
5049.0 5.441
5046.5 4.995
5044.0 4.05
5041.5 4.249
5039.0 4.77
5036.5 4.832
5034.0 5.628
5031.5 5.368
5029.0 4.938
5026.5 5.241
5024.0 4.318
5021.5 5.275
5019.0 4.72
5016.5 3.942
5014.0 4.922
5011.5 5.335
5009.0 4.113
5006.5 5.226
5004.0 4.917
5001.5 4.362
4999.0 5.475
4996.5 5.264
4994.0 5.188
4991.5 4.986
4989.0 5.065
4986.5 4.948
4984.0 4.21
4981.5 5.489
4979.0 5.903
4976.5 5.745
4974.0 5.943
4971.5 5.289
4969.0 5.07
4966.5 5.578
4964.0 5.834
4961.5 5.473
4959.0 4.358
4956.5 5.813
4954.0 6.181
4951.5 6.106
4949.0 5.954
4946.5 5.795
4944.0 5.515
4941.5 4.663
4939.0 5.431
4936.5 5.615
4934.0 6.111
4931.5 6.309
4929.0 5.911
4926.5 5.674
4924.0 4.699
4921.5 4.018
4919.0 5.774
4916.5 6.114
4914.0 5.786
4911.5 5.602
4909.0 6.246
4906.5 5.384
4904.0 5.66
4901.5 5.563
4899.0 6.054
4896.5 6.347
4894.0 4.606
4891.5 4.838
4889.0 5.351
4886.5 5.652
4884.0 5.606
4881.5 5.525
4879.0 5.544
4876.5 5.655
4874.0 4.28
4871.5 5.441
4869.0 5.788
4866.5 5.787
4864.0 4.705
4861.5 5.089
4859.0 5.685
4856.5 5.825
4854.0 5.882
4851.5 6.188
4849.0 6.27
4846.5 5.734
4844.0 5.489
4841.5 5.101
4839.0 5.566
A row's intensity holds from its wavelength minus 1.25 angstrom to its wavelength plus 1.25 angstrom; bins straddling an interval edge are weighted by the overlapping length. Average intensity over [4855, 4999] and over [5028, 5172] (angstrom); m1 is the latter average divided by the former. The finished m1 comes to 0.8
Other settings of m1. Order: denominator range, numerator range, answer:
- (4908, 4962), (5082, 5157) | 0.80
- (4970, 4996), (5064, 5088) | 0.86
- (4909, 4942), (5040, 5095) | 0.84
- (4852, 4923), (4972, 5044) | 0.91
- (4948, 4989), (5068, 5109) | 0.83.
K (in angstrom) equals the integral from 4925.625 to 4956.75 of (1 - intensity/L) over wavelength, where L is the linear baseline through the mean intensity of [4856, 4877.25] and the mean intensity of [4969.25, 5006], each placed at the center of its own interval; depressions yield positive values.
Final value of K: -3.11 angstrom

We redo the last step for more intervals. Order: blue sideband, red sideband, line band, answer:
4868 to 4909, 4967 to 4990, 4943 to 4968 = -1.4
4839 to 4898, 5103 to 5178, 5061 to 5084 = -0.4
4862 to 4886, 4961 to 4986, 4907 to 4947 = -1.2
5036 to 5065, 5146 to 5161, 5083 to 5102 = -0.4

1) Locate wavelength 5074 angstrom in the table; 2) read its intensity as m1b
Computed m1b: 4.451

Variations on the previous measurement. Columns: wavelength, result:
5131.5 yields 4.388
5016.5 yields 3.942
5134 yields 4.829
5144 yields 4.551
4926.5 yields 5.674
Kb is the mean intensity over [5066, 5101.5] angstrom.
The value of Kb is 4.6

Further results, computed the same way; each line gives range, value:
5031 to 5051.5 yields 4.87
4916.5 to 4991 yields 5.47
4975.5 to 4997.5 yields 5.19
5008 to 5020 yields 4.61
